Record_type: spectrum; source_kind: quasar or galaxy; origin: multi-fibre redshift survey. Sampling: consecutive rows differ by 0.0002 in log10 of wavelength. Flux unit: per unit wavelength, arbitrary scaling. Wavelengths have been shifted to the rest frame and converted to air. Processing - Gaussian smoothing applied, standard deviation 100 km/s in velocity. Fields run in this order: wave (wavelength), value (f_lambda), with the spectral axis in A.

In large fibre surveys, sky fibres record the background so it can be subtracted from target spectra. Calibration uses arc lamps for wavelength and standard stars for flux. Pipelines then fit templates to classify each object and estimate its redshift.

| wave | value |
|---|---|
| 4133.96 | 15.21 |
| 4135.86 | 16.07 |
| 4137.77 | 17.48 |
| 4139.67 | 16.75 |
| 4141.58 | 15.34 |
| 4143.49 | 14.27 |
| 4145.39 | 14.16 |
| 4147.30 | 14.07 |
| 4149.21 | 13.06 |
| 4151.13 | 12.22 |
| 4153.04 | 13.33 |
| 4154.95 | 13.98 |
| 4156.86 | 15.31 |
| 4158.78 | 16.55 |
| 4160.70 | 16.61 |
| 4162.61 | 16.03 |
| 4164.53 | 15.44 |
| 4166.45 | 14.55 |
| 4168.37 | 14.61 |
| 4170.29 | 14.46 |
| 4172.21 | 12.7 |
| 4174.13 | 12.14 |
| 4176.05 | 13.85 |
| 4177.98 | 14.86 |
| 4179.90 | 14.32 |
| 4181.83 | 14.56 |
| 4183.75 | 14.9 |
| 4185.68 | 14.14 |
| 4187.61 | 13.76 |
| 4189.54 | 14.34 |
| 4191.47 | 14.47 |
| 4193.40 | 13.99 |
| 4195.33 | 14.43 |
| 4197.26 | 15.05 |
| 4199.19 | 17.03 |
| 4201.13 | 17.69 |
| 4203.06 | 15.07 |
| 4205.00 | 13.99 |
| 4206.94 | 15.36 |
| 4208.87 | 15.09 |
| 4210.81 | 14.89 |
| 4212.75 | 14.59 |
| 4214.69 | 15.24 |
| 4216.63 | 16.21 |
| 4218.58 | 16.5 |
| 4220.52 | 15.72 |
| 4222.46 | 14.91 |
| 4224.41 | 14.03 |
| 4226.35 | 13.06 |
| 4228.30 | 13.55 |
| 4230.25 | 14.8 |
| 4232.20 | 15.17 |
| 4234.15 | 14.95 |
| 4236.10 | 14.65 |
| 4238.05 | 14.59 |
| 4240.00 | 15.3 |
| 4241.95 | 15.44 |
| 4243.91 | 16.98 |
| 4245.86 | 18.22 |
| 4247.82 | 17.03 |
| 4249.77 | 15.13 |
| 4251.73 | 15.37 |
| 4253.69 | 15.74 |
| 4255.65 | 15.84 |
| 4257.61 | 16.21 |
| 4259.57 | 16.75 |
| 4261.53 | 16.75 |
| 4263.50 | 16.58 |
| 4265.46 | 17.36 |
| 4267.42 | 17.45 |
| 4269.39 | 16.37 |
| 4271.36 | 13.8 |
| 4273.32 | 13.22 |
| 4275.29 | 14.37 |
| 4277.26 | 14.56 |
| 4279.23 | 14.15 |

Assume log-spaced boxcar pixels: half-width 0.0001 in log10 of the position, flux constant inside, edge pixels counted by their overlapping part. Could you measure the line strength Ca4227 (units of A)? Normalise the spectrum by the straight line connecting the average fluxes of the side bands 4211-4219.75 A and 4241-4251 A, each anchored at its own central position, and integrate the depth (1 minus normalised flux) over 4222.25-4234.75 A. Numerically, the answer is 1.31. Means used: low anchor 15.6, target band 14.3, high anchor 16.5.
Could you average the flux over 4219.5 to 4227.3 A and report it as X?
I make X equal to 14.5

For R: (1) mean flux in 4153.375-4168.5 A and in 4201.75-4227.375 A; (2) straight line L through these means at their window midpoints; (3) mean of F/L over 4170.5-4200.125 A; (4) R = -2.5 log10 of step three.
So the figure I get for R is 0.06 mag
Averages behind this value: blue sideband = 15.3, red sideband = 15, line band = 14.3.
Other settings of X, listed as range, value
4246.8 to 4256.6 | 15.8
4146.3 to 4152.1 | 13.1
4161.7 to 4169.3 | 15.1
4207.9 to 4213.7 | 14.9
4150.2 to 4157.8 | 13.7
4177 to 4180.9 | 14.6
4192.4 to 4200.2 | 15.1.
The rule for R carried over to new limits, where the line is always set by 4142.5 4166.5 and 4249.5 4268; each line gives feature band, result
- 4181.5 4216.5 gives 0.03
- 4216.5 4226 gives 0.03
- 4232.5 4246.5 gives 0.03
